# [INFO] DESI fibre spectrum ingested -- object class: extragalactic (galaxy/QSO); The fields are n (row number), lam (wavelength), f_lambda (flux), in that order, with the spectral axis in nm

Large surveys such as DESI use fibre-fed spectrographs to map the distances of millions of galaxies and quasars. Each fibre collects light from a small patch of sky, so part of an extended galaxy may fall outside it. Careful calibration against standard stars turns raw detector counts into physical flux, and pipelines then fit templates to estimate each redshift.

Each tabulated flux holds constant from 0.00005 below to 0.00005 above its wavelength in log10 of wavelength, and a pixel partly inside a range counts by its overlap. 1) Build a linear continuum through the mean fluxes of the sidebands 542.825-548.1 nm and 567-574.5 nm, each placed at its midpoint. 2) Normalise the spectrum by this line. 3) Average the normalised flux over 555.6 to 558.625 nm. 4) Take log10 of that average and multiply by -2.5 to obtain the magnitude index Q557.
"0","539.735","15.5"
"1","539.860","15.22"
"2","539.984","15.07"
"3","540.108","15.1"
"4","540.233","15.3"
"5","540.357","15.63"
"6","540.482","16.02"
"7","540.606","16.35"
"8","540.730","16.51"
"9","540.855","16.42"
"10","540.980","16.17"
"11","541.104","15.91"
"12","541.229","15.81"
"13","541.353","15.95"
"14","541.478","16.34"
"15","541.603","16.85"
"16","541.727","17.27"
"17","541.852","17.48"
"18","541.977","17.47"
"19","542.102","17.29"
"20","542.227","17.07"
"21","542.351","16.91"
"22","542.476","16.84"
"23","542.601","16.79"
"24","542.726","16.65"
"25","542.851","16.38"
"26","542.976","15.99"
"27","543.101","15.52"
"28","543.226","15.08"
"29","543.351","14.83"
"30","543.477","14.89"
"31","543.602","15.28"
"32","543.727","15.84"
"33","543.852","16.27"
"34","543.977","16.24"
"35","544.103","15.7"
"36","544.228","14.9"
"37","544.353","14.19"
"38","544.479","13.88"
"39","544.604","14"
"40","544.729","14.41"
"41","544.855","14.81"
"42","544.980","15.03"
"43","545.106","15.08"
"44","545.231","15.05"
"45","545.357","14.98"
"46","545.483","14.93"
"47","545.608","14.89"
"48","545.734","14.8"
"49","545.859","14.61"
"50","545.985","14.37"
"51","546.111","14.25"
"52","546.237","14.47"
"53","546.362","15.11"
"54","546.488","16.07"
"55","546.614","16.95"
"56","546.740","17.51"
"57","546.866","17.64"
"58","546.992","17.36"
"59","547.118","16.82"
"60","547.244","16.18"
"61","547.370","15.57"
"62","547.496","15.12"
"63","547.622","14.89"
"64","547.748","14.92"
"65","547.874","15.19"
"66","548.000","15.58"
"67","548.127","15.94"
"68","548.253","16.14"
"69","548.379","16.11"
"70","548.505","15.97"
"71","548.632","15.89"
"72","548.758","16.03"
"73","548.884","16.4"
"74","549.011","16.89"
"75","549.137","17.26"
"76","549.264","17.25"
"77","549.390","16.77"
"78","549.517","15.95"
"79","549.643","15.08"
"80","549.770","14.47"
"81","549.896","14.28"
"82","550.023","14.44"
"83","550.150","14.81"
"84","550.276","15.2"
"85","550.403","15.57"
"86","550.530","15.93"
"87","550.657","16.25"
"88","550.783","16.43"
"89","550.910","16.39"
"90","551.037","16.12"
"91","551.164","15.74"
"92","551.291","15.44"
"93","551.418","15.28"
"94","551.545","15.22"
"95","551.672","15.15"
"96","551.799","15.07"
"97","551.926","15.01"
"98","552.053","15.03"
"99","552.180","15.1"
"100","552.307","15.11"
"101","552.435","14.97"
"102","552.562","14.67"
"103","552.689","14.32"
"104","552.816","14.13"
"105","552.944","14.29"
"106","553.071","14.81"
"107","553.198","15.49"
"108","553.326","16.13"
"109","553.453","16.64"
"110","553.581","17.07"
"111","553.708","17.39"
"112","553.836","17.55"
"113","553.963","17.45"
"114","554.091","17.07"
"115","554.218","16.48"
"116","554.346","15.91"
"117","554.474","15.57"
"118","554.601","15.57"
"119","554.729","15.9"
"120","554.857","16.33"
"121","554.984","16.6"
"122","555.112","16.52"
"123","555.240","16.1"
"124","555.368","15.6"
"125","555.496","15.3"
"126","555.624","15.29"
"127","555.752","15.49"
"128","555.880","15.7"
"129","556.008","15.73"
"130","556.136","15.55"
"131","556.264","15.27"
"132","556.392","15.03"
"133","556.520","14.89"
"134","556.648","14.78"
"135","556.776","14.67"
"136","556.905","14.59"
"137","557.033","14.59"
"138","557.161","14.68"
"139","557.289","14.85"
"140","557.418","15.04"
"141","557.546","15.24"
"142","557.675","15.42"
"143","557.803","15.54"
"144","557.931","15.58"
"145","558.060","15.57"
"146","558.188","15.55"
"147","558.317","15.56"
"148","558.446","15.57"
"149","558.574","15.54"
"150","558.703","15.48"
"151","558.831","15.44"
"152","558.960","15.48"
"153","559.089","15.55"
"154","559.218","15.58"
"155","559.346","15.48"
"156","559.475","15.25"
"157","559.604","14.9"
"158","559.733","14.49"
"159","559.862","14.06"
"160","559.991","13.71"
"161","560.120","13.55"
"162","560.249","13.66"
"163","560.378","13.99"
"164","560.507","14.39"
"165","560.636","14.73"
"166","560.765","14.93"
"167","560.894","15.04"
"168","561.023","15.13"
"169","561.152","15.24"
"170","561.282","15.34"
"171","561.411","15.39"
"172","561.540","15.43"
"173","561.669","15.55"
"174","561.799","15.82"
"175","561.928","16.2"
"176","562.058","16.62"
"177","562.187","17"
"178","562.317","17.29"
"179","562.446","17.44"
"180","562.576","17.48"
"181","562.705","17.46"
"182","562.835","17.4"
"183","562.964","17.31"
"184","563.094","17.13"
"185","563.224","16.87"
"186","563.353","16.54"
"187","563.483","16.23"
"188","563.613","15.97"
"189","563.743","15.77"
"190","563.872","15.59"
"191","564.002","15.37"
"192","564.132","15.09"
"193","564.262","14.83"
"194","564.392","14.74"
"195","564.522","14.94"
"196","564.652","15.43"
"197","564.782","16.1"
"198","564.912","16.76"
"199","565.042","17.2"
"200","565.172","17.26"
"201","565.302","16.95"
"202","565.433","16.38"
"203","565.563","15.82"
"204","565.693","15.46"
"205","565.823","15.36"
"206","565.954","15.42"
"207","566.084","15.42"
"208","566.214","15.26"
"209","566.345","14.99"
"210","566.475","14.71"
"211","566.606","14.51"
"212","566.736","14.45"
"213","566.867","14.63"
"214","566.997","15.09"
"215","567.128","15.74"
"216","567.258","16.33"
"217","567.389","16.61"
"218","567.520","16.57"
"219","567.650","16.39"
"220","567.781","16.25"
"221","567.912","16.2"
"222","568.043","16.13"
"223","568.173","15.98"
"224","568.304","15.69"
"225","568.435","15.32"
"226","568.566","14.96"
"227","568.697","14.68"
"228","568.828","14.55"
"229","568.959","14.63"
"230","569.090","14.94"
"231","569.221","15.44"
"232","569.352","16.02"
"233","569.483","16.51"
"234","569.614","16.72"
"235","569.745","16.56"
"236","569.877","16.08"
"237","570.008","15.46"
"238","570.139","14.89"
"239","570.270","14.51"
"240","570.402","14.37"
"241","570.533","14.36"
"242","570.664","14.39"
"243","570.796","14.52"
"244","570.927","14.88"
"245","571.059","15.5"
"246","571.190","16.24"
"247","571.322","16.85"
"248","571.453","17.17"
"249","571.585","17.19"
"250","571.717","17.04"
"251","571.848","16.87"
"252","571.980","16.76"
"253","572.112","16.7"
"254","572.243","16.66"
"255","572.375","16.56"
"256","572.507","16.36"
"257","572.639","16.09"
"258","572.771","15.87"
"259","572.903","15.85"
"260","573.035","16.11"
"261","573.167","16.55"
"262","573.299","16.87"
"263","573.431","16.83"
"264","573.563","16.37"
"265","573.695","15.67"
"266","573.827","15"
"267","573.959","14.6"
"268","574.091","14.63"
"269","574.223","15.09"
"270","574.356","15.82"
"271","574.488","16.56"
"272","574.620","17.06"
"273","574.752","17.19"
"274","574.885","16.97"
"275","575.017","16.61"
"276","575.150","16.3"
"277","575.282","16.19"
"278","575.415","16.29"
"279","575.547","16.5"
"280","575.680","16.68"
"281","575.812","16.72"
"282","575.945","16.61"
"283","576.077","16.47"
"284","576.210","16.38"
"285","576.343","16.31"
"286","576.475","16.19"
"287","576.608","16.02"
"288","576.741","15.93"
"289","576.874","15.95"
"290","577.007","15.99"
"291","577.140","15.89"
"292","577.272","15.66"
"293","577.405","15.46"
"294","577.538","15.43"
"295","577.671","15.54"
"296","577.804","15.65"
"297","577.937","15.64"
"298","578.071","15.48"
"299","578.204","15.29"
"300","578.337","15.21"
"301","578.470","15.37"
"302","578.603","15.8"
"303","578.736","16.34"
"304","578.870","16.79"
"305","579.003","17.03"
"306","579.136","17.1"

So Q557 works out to 0.02 mag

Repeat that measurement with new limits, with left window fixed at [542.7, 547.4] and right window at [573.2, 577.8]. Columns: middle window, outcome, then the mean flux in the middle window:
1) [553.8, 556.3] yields -0.03 mag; 16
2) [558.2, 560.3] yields 0.05 mag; 15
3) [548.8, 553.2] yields 0.01 mag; 15.4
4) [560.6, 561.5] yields 0.05 mag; 15.1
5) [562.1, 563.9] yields -0.07 mag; 16.8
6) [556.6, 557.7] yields 0.06 mag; 14.8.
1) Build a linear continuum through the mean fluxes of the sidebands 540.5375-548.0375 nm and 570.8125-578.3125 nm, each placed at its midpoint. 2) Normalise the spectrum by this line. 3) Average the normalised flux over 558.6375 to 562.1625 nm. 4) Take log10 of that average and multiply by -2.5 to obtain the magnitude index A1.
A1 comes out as 0.06 mag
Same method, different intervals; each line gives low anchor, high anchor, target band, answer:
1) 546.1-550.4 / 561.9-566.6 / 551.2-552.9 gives 0.07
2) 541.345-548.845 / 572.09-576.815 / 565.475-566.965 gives 0.07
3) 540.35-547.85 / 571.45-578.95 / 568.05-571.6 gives 0.04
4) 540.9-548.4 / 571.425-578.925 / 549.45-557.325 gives 0.02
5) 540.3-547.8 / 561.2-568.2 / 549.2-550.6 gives 0.03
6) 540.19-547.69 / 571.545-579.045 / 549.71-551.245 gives 0.03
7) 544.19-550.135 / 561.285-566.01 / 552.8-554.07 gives -0.03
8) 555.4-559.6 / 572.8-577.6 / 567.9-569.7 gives 0.02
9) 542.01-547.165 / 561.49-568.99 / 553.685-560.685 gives 0.03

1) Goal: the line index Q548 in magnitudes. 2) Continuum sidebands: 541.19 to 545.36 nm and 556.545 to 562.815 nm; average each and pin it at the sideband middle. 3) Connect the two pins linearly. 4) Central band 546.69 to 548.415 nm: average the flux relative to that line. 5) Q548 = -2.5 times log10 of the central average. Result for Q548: -0.03 mag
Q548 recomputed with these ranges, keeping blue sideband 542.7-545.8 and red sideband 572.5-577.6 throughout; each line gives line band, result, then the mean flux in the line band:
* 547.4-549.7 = -0.05 mag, 16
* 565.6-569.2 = 0.03 mag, 15.4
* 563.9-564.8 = 0.04 mag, 15.2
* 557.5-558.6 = 0.01 mag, 15.5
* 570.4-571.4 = 0.05 mag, 15.2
